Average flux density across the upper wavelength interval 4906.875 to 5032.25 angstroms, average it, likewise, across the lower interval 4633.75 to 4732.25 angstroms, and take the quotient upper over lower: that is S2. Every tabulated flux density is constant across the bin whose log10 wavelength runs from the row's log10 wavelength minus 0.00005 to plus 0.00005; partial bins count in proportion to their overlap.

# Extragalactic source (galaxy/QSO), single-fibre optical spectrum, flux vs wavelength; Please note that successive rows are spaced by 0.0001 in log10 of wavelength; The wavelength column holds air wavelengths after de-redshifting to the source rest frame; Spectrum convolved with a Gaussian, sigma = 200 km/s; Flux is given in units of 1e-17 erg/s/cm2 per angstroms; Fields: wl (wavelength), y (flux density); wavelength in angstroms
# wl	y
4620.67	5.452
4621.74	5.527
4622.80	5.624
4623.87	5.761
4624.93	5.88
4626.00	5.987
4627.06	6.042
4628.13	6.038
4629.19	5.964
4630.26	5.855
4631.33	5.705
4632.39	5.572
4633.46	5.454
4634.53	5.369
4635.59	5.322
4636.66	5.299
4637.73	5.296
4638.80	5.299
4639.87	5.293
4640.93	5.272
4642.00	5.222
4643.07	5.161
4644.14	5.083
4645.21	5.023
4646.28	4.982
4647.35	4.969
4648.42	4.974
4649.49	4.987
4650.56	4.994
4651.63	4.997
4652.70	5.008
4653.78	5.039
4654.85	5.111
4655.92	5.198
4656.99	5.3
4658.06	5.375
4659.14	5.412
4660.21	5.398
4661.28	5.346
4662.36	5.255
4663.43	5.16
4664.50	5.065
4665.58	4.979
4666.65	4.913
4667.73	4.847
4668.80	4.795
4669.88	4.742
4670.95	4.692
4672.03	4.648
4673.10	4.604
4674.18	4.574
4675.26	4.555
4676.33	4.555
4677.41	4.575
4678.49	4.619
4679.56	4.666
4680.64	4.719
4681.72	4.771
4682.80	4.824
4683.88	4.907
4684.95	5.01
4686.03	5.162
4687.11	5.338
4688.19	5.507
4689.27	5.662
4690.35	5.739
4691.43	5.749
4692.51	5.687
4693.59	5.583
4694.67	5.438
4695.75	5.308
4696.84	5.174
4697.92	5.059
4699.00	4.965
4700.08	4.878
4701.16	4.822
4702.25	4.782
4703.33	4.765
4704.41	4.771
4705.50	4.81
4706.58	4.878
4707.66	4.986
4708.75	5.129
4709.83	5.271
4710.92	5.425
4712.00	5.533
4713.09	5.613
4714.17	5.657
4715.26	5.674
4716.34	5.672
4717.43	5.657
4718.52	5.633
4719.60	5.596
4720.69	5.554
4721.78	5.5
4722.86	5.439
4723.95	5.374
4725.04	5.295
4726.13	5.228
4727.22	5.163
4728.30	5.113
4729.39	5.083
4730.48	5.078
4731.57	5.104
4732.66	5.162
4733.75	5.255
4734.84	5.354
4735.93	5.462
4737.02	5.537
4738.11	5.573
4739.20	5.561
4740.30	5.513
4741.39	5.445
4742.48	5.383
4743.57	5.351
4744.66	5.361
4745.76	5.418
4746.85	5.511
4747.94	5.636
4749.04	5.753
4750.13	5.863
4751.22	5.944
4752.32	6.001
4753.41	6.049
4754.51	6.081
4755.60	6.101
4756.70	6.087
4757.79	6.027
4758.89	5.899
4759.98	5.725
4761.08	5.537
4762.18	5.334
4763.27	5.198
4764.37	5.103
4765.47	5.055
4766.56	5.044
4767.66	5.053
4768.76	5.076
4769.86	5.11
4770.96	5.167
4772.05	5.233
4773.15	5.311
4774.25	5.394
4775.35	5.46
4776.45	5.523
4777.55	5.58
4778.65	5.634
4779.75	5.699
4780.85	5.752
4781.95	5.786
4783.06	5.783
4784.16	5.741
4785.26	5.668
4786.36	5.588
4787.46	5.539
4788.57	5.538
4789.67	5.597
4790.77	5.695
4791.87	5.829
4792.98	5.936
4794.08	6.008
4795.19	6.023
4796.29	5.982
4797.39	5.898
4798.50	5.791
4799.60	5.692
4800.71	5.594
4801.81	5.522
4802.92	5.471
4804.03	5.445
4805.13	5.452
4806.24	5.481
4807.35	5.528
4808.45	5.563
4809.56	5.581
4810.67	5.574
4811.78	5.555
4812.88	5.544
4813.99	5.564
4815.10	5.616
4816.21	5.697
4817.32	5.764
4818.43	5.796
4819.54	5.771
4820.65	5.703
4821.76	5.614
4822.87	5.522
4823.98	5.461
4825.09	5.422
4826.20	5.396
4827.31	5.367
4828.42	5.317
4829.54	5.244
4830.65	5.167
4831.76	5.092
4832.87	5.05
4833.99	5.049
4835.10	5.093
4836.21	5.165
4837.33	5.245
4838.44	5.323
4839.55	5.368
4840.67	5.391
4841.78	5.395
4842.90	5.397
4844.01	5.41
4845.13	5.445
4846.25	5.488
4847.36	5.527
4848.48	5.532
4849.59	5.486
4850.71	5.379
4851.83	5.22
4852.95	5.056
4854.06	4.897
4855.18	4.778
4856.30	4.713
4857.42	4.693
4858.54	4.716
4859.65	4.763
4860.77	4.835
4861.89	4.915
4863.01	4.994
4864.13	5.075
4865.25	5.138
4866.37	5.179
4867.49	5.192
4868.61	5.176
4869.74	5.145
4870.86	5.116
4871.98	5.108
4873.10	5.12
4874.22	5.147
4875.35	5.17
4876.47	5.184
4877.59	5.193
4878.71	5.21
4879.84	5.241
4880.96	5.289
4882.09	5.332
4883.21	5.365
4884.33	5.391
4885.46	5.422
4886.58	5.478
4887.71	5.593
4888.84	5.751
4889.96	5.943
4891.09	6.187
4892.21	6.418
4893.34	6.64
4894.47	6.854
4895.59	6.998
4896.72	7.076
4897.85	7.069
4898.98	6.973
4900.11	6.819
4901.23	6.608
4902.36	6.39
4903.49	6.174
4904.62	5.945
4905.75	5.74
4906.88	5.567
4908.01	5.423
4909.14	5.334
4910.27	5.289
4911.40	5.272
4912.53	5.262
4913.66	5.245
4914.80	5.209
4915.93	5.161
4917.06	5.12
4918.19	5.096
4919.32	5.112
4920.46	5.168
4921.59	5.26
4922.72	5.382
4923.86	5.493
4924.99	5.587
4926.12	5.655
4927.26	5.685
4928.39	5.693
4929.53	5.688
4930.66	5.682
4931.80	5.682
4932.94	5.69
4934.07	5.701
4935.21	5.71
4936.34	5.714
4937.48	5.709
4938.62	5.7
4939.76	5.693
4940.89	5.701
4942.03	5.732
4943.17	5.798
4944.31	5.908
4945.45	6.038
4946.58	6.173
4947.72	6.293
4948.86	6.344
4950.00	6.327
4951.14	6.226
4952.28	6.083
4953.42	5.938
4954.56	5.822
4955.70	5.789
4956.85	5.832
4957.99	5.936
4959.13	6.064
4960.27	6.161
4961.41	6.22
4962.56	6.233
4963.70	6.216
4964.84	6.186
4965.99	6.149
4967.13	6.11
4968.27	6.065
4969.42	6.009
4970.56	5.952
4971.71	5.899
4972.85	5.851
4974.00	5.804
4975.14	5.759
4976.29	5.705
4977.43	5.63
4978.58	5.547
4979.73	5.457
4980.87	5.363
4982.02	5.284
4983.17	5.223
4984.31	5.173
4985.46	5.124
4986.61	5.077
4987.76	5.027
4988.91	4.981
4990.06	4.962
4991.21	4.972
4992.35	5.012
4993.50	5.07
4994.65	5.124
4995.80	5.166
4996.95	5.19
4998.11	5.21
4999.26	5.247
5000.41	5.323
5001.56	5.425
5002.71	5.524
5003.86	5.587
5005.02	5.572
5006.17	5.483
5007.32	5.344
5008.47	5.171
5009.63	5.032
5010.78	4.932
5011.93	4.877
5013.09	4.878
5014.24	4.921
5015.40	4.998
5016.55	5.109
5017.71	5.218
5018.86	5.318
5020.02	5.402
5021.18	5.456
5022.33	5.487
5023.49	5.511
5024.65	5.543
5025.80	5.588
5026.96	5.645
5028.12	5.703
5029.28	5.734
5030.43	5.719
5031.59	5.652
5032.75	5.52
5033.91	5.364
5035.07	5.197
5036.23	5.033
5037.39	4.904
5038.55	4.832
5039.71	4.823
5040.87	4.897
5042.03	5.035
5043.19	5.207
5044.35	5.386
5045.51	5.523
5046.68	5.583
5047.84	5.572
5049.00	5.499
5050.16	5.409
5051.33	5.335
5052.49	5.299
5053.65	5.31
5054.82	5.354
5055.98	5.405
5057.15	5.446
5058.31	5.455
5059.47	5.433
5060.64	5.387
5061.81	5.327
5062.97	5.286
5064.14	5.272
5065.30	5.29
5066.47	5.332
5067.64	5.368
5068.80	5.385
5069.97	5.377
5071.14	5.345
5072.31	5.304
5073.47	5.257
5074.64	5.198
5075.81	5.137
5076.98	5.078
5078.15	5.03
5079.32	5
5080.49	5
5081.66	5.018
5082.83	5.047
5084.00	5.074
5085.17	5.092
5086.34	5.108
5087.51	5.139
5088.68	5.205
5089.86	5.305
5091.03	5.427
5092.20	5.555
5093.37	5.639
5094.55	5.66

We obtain 1.08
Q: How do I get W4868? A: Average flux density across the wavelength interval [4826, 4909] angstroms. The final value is 5.48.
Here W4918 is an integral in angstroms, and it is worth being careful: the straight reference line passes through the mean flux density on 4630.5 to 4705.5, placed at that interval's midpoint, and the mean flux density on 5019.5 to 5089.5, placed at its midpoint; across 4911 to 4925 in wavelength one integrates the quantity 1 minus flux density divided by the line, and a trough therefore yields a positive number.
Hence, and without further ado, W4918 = -0.04 angstroms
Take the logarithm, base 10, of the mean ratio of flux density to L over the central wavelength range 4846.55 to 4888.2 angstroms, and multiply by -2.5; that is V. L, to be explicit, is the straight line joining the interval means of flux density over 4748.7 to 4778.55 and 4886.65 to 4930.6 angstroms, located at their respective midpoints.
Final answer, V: 0.12 mag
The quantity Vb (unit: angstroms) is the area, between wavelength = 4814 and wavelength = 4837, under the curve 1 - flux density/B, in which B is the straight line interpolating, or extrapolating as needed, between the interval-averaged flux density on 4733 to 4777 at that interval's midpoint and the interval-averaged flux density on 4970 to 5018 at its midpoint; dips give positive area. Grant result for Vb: 0.12 angstroms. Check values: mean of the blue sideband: 5.51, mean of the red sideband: 5.29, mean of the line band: 5.42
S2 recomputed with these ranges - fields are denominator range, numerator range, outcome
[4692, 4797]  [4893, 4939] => 1.06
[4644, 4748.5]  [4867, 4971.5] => 1.11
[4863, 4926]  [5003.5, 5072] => 0.95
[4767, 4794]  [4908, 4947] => 1.00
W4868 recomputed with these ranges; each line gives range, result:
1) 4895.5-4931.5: 5.74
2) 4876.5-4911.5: 5.93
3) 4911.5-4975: 5.78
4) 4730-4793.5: 5.54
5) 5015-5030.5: 5.46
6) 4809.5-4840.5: 5.43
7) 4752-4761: 5.97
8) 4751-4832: 5.58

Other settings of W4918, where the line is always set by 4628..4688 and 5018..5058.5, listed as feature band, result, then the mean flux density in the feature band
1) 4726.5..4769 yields -2.7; 5.49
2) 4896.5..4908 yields -2.4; 6.37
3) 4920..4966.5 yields -4.9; 5.86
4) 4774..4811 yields -3.3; 5.66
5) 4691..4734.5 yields -1.2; 5.27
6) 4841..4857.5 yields 0.0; 5.24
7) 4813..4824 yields -0.9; 5.65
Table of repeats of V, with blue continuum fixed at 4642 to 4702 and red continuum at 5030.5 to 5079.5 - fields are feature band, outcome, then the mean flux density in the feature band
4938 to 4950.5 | -0.146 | 5.97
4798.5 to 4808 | -0.083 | 5.54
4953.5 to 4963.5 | -0.151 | 6.01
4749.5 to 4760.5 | -0.172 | 5.98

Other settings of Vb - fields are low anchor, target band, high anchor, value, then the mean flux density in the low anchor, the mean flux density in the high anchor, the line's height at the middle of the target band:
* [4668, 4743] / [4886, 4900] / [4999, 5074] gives -3.10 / 5.18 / 5.33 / 5.26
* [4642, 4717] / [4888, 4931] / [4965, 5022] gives -4.45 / 5.09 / 5.37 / 5.29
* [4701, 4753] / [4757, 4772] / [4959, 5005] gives 0.16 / 5.37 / 5.55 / 5.4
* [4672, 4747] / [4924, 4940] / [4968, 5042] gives -1.14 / 5.21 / 5.33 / 5.3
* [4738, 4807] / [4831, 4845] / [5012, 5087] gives 0.68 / 5.6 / 5.28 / 5.52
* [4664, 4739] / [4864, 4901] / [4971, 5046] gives -3.33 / 5.15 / 5.3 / 5.24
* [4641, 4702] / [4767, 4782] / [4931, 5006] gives -0.36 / 5.06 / 5.68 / 5.27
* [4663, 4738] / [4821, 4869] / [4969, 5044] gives 0.22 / 5.15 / 5.32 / 5.23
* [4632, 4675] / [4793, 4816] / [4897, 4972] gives -0.67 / 5.09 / 5.84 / 5.49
